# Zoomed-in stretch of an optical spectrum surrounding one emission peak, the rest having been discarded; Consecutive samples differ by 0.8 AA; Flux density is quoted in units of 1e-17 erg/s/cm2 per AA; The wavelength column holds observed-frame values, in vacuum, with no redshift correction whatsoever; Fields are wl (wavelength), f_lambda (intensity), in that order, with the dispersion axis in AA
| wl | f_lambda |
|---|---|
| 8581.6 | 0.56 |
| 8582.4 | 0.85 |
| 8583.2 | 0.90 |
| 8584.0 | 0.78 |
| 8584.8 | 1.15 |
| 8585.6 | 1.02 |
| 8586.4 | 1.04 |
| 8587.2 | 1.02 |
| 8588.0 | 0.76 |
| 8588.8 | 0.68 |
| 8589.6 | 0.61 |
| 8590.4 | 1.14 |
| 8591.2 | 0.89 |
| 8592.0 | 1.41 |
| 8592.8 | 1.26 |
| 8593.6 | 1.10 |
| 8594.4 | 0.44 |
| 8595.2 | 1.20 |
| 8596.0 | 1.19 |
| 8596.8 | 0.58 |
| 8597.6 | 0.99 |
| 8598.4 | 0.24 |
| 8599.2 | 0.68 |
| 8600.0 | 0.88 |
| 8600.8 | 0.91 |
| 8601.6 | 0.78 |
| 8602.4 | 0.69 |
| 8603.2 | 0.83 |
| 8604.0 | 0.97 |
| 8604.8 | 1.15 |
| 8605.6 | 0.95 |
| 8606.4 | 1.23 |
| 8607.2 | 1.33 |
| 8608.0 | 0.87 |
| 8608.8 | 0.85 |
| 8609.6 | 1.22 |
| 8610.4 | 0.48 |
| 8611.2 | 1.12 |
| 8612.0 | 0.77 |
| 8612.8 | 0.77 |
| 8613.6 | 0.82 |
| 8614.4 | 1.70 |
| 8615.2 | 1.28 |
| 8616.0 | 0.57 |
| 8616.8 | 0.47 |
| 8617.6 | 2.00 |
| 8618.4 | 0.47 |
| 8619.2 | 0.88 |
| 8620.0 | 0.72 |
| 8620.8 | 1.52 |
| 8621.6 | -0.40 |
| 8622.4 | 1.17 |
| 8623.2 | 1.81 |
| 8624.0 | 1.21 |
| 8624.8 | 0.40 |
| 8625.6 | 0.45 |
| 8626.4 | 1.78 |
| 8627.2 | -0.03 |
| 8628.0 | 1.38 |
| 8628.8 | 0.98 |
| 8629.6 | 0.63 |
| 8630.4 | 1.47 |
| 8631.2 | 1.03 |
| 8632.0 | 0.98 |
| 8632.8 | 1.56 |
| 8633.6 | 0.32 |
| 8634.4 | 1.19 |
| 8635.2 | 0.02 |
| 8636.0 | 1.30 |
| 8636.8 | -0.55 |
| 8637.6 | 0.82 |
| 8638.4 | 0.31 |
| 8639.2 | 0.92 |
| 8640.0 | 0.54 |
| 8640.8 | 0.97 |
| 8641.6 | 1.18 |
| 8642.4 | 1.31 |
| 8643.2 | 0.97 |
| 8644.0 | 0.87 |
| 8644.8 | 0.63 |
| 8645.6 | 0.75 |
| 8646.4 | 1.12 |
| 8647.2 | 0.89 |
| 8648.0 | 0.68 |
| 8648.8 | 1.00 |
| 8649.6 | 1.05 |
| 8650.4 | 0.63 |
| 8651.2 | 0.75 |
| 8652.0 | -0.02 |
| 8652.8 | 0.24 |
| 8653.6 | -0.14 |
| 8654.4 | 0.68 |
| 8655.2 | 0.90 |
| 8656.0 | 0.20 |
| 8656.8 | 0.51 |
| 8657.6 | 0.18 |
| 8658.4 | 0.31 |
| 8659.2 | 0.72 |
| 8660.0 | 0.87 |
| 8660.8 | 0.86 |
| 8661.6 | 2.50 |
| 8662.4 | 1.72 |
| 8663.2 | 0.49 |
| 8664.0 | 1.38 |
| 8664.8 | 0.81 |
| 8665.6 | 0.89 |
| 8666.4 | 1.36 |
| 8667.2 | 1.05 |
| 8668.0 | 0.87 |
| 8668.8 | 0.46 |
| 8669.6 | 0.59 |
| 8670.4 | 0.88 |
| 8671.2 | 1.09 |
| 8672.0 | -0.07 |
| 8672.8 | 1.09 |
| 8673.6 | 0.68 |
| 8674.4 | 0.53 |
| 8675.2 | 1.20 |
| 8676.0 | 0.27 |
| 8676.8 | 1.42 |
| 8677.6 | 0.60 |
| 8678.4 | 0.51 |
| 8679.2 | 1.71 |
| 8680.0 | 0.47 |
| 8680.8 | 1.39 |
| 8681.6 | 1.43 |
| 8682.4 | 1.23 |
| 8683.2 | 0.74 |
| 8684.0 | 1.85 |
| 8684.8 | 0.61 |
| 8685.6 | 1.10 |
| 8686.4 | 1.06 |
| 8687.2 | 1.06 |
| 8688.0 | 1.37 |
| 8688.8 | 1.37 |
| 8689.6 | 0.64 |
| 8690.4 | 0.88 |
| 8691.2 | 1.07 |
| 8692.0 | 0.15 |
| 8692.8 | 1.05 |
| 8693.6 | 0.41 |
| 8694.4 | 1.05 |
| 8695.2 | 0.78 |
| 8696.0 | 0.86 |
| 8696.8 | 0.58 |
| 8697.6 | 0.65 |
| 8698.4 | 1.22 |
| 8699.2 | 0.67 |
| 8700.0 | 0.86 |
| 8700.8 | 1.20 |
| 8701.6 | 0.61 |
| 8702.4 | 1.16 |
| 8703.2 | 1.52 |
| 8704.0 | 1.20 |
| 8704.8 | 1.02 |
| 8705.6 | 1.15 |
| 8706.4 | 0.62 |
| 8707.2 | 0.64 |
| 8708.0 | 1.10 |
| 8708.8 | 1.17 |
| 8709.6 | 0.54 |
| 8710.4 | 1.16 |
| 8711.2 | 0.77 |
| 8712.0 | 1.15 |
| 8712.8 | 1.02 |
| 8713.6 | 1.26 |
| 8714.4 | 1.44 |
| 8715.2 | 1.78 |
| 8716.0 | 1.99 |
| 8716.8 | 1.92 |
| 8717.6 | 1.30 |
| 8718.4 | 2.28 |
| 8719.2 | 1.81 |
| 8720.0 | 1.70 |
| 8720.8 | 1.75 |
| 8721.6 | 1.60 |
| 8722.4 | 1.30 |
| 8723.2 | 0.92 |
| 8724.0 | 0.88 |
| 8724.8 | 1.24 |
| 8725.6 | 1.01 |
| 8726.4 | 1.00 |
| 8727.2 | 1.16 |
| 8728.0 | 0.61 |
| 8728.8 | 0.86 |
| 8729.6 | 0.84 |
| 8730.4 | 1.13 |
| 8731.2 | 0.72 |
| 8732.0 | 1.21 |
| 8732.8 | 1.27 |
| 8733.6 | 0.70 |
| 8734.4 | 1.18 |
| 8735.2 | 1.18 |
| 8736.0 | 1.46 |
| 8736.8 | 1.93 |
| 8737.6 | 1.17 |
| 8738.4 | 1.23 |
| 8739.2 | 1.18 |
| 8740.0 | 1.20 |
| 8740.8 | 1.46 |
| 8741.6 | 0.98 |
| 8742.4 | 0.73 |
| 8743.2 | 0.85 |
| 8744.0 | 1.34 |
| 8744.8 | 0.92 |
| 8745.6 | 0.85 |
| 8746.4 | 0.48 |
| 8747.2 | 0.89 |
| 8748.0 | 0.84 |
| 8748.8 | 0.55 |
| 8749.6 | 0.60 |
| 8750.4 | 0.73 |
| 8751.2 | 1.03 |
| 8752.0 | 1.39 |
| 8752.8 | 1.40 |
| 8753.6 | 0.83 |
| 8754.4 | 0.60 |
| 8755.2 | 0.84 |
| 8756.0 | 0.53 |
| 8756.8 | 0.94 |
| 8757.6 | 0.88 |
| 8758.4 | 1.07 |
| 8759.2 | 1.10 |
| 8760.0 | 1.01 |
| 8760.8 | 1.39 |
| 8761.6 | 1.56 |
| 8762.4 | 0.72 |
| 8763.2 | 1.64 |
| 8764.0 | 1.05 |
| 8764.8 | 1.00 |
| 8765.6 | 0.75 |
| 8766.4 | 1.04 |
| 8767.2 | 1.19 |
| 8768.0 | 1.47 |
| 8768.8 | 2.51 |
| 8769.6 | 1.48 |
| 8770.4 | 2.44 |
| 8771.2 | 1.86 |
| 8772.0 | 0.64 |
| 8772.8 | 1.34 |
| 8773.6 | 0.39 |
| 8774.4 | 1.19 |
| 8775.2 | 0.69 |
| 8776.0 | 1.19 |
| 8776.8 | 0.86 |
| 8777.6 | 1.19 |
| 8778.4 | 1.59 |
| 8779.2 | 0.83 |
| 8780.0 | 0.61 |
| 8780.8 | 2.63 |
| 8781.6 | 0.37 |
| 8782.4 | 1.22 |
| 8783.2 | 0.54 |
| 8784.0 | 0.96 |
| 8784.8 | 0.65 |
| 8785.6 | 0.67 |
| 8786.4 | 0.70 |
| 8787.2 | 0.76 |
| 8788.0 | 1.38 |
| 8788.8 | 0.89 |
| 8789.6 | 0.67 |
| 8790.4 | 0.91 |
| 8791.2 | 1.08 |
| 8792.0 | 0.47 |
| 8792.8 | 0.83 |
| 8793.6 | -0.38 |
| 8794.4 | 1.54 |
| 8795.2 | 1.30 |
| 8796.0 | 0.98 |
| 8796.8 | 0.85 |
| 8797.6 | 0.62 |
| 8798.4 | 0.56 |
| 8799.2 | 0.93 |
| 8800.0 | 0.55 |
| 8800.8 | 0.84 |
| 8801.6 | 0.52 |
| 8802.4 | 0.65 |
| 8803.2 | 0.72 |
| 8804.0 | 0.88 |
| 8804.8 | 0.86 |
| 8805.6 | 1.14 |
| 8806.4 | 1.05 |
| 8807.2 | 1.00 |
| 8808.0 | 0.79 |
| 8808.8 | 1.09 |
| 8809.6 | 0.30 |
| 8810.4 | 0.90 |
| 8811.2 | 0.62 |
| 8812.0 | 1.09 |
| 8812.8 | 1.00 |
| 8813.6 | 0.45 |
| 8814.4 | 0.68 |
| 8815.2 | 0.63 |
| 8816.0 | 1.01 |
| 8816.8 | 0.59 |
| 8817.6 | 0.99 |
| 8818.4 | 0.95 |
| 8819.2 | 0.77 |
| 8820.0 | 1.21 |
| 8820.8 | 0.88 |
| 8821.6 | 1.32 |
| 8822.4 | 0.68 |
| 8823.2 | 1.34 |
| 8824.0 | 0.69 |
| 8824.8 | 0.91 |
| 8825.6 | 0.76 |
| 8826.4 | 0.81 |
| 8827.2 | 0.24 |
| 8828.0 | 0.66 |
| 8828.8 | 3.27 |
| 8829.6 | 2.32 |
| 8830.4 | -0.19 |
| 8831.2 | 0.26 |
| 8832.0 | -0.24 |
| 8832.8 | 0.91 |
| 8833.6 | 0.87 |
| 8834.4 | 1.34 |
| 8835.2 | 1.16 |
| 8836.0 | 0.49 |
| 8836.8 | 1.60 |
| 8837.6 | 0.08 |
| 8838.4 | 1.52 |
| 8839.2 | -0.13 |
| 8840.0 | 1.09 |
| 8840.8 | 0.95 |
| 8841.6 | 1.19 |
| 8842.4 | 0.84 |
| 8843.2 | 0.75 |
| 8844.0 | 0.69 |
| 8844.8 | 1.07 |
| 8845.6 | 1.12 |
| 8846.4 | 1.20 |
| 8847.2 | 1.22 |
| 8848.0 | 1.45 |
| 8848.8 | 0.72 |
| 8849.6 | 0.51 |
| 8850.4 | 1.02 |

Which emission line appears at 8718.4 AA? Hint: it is [S II] 6716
